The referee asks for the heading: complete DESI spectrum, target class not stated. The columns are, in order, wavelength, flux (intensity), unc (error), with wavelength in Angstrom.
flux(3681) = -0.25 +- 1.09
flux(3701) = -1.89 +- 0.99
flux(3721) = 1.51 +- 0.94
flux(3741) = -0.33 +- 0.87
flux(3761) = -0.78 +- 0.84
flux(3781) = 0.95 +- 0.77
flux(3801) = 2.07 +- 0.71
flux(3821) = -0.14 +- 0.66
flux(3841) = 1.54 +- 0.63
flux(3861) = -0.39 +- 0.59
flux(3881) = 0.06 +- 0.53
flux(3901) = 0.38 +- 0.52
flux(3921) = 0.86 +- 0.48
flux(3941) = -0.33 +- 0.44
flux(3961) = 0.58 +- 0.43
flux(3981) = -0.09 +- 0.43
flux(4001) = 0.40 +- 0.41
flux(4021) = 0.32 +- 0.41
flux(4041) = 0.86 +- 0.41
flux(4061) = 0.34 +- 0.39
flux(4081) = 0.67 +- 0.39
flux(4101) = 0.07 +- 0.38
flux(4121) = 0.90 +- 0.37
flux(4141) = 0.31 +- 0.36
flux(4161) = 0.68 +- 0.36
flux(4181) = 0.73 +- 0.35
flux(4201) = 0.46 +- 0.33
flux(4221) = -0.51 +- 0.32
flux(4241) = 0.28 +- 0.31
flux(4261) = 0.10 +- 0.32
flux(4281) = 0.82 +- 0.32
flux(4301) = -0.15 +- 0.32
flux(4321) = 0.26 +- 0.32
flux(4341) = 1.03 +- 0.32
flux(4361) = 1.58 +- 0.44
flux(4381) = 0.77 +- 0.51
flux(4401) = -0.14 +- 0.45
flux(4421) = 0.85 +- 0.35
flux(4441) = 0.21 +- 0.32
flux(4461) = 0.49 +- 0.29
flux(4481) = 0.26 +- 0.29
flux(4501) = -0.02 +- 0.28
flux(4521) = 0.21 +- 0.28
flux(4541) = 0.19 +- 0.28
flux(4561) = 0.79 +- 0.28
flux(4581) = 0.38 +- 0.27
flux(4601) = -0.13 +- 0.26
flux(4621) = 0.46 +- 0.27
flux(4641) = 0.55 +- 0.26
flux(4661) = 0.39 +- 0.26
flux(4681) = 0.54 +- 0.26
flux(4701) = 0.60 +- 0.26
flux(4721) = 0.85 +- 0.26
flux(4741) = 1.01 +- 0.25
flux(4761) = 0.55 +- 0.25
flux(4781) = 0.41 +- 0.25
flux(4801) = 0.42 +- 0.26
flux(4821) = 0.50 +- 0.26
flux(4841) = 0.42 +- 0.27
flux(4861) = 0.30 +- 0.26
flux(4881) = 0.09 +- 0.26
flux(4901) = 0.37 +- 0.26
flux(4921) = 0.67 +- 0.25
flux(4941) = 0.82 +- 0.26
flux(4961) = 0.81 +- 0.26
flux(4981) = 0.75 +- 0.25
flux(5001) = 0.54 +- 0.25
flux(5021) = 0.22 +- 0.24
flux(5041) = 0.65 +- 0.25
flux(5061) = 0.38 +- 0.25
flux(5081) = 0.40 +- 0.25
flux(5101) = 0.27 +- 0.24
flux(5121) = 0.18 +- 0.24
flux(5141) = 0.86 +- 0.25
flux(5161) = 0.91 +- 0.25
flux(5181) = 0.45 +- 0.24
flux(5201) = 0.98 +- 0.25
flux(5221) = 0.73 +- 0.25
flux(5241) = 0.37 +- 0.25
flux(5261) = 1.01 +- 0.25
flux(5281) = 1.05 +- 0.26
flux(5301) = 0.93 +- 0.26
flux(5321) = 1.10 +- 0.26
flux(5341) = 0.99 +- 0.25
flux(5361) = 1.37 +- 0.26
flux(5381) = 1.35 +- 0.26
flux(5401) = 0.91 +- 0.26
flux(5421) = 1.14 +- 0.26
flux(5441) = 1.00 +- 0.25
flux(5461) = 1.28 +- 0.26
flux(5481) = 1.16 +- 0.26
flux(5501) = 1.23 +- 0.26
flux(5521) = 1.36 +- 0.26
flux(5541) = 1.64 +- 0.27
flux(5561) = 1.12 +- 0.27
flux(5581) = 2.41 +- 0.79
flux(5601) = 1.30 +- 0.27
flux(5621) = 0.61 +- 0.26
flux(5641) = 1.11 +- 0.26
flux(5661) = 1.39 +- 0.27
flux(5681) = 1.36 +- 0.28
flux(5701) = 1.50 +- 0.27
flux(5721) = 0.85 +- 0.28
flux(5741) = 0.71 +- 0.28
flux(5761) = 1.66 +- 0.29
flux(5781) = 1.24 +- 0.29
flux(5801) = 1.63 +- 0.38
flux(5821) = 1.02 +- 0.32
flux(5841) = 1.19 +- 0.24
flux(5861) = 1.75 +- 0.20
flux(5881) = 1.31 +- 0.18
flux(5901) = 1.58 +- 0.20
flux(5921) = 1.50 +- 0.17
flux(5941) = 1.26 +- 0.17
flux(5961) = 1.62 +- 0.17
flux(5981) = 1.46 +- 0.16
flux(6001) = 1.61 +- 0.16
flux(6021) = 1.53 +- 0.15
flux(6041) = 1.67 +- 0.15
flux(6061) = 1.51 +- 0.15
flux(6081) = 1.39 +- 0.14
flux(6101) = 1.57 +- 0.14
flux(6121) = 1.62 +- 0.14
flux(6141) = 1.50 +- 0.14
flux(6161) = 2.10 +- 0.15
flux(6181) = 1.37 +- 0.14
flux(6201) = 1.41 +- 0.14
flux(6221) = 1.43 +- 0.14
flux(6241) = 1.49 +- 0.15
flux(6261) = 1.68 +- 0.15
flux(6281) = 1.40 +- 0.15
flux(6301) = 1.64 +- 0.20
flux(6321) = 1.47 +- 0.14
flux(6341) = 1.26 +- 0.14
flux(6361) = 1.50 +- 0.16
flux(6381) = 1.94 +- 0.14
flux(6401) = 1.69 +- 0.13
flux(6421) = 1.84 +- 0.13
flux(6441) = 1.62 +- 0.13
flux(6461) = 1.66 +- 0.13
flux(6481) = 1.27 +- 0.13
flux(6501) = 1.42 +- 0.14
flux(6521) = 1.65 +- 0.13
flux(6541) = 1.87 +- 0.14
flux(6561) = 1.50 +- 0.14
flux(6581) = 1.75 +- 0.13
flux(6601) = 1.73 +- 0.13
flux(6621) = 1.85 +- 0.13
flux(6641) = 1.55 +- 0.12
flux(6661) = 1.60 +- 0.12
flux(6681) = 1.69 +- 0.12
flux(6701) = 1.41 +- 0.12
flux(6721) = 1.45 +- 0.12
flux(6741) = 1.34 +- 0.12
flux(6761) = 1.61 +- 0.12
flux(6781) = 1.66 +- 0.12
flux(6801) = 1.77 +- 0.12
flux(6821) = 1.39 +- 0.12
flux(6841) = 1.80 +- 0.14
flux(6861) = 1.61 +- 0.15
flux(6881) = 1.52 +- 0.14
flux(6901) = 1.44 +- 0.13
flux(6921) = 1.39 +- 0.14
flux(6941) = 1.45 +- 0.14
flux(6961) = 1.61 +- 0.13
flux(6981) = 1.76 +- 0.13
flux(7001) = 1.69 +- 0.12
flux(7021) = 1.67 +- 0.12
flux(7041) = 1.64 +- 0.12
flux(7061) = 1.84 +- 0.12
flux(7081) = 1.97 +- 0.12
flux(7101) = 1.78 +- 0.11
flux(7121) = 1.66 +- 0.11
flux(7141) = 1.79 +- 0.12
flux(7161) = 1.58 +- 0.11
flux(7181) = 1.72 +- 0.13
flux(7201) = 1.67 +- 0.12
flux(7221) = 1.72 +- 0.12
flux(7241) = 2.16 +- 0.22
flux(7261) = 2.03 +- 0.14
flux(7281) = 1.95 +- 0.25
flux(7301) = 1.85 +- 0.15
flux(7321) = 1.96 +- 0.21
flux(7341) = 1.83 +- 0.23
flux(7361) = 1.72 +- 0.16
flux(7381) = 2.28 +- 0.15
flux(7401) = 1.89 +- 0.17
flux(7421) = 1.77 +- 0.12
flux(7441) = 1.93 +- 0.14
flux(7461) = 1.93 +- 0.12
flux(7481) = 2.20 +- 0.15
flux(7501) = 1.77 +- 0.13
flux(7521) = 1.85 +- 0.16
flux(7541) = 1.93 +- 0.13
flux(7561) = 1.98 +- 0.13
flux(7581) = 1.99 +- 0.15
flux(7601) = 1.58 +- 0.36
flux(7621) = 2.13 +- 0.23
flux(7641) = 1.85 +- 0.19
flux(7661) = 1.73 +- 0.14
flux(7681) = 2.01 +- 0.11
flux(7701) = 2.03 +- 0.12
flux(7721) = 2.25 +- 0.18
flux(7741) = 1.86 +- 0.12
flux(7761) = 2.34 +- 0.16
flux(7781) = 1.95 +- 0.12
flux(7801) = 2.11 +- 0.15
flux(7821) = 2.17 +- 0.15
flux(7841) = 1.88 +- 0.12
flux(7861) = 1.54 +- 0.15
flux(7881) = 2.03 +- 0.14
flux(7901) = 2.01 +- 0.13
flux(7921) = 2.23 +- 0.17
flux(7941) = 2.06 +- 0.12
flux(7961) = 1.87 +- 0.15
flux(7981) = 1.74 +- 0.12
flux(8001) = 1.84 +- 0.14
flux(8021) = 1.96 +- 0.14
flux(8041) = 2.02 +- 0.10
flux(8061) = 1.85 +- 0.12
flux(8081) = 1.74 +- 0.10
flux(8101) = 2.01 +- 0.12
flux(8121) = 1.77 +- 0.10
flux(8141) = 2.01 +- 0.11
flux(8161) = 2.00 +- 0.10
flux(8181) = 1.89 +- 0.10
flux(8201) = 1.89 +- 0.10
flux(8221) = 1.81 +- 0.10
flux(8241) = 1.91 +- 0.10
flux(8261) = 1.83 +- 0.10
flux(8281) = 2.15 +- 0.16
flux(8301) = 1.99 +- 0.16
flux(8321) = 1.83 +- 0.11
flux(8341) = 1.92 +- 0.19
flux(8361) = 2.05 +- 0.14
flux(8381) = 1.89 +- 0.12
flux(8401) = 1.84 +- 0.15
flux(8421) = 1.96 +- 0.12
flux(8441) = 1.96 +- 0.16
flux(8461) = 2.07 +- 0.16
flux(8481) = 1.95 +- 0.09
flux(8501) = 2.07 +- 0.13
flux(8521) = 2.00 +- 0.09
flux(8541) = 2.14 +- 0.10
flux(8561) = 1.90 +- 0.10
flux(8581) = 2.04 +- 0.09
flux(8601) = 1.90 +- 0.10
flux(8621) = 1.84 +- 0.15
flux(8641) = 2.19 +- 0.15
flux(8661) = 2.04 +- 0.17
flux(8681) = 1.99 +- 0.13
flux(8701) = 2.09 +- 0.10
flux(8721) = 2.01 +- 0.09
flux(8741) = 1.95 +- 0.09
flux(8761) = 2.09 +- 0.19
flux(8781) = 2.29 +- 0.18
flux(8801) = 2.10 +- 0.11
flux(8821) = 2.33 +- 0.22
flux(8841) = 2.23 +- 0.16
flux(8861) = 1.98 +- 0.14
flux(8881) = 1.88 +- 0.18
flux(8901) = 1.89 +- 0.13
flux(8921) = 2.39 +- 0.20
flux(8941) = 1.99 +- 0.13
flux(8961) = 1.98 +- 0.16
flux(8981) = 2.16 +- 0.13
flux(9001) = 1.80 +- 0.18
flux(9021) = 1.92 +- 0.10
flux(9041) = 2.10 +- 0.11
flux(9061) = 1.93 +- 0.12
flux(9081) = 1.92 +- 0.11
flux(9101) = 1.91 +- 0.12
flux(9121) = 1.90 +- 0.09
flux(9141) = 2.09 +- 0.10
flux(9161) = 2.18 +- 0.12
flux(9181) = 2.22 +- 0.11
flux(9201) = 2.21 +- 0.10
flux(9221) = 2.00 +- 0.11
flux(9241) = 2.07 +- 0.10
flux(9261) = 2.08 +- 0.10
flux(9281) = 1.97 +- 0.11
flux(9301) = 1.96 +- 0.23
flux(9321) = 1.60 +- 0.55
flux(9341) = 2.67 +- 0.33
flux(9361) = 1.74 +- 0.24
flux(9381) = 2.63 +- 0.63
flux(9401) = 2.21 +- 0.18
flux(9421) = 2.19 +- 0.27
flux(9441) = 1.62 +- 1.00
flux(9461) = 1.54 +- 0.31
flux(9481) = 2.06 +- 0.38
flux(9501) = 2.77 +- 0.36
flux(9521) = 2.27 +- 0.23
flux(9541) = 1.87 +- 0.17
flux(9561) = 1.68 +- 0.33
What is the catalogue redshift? 0.334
